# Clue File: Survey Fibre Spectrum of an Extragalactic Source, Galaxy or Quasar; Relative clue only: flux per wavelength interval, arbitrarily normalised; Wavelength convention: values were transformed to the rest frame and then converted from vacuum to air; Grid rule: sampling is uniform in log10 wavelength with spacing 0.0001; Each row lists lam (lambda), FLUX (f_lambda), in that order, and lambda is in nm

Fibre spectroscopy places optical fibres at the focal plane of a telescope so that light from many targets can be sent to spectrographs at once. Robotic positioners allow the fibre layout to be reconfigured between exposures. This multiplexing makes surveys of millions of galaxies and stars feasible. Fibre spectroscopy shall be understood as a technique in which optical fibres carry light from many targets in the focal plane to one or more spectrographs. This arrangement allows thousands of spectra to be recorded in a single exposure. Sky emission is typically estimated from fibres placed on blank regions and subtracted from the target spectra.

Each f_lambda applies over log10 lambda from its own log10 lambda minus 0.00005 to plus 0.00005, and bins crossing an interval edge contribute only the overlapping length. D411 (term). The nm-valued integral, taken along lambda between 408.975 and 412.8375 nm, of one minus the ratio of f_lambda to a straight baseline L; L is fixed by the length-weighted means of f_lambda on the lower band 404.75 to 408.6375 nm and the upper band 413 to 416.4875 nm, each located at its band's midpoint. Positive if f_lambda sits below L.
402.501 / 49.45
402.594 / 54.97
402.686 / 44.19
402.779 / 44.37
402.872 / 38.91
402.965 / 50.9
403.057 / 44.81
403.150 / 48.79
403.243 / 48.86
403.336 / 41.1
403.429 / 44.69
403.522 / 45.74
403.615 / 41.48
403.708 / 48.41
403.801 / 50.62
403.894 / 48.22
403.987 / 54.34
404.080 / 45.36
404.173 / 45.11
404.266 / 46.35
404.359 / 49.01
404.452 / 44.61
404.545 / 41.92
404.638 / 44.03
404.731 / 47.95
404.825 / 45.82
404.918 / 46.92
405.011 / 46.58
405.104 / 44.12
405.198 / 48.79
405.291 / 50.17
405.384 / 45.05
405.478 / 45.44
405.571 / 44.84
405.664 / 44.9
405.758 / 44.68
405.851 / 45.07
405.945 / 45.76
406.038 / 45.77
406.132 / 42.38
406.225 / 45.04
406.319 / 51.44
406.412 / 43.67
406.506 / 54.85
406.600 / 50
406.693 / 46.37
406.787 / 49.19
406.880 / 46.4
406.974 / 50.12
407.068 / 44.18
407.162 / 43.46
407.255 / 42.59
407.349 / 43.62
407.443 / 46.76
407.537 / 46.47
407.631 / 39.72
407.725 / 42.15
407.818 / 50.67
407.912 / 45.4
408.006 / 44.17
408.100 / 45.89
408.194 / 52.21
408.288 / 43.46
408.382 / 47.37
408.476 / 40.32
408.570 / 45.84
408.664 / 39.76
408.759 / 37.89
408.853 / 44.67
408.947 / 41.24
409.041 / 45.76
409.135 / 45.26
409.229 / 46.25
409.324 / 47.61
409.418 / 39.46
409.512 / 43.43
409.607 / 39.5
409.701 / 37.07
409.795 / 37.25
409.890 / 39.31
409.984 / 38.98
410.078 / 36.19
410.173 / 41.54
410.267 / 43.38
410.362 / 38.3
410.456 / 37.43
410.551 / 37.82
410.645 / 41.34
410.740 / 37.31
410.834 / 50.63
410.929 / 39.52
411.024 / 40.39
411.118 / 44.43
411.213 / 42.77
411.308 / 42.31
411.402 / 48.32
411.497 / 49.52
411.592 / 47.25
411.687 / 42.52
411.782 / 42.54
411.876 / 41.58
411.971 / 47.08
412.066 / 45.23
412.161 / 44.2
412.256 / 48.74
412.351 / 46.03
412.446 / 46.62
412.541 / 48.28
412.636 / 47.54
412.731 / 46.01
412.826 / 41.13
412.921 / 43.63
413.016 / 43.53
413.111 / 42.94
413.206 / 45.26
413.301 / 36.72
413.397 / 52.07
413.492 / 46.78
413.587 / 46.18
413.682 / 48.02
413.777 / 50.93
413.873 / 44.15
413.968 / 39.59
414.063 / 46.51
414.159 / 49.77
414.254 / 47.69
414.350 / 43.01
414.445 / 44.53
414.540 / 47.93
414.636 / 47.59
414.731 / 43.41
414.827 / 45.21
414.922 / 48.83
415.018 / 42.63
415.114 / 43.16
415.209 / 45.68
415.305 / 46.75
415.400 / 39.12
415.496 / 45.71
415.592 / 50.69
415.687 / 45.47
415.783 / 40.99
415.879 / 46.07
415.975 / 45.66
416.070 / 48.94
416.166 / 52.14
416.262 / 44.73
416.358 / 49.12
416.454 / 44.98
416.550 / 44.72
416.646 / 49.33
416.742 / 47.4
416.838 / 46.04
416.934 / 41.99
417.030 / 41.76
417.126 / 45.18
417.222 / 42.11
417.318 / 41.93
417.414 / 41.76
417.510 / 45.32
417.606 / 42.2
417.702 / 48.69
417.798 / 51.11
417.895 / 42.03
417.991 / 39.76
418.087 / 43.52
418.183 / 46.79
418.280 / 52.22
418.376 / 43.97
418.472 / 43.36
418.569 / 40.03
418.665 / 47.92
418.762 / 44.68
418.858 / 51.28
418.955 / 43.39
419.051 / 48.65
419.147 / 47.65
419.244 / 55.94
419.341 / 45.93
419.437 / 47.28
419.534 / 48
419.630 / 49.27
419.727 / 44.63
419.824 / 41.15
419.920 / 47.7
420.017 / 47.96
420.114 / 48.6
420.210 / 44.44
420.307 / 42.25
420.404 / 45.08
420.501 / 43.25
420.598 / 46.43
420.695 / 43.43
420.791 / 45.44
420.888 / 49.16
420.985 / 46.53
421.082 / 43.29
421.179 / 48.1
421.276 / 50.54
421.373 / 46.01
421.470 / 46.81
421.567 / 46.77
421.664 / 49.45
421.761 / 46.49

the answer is 0.24 nm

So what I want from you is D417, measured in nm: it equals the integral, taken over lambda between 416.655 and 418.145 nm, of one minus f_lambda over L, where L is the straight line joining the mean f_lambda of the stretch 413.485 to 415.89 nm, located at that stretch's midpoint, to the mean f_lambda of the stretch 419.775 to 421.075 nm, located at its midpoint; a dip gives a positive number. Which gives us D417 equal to 0.04 nm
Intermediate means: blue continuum 45.6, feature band 44.2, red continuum 45.4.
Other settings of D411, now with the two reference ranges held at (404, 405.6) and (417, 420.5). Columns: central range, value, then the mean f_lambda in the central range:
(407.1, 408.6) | 0.04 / 45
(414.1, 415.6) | 0.01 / 45.6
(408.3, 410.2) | 0.18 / 41.8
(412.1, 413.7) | 0.01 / 45.5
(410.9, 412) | 0.05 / 44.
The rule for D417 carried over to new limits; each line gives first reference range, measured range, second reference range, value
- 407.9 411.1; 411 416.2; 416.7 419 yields -0.246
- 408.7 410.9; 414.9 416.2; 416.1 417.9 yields -0.032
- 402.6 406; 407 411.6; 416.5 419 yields 0.275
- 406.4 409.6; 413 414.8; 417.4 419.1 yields -0.013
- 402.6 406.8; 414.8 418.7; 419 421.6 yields 0.117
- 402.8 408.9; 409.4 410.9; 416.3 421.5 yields 0.193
